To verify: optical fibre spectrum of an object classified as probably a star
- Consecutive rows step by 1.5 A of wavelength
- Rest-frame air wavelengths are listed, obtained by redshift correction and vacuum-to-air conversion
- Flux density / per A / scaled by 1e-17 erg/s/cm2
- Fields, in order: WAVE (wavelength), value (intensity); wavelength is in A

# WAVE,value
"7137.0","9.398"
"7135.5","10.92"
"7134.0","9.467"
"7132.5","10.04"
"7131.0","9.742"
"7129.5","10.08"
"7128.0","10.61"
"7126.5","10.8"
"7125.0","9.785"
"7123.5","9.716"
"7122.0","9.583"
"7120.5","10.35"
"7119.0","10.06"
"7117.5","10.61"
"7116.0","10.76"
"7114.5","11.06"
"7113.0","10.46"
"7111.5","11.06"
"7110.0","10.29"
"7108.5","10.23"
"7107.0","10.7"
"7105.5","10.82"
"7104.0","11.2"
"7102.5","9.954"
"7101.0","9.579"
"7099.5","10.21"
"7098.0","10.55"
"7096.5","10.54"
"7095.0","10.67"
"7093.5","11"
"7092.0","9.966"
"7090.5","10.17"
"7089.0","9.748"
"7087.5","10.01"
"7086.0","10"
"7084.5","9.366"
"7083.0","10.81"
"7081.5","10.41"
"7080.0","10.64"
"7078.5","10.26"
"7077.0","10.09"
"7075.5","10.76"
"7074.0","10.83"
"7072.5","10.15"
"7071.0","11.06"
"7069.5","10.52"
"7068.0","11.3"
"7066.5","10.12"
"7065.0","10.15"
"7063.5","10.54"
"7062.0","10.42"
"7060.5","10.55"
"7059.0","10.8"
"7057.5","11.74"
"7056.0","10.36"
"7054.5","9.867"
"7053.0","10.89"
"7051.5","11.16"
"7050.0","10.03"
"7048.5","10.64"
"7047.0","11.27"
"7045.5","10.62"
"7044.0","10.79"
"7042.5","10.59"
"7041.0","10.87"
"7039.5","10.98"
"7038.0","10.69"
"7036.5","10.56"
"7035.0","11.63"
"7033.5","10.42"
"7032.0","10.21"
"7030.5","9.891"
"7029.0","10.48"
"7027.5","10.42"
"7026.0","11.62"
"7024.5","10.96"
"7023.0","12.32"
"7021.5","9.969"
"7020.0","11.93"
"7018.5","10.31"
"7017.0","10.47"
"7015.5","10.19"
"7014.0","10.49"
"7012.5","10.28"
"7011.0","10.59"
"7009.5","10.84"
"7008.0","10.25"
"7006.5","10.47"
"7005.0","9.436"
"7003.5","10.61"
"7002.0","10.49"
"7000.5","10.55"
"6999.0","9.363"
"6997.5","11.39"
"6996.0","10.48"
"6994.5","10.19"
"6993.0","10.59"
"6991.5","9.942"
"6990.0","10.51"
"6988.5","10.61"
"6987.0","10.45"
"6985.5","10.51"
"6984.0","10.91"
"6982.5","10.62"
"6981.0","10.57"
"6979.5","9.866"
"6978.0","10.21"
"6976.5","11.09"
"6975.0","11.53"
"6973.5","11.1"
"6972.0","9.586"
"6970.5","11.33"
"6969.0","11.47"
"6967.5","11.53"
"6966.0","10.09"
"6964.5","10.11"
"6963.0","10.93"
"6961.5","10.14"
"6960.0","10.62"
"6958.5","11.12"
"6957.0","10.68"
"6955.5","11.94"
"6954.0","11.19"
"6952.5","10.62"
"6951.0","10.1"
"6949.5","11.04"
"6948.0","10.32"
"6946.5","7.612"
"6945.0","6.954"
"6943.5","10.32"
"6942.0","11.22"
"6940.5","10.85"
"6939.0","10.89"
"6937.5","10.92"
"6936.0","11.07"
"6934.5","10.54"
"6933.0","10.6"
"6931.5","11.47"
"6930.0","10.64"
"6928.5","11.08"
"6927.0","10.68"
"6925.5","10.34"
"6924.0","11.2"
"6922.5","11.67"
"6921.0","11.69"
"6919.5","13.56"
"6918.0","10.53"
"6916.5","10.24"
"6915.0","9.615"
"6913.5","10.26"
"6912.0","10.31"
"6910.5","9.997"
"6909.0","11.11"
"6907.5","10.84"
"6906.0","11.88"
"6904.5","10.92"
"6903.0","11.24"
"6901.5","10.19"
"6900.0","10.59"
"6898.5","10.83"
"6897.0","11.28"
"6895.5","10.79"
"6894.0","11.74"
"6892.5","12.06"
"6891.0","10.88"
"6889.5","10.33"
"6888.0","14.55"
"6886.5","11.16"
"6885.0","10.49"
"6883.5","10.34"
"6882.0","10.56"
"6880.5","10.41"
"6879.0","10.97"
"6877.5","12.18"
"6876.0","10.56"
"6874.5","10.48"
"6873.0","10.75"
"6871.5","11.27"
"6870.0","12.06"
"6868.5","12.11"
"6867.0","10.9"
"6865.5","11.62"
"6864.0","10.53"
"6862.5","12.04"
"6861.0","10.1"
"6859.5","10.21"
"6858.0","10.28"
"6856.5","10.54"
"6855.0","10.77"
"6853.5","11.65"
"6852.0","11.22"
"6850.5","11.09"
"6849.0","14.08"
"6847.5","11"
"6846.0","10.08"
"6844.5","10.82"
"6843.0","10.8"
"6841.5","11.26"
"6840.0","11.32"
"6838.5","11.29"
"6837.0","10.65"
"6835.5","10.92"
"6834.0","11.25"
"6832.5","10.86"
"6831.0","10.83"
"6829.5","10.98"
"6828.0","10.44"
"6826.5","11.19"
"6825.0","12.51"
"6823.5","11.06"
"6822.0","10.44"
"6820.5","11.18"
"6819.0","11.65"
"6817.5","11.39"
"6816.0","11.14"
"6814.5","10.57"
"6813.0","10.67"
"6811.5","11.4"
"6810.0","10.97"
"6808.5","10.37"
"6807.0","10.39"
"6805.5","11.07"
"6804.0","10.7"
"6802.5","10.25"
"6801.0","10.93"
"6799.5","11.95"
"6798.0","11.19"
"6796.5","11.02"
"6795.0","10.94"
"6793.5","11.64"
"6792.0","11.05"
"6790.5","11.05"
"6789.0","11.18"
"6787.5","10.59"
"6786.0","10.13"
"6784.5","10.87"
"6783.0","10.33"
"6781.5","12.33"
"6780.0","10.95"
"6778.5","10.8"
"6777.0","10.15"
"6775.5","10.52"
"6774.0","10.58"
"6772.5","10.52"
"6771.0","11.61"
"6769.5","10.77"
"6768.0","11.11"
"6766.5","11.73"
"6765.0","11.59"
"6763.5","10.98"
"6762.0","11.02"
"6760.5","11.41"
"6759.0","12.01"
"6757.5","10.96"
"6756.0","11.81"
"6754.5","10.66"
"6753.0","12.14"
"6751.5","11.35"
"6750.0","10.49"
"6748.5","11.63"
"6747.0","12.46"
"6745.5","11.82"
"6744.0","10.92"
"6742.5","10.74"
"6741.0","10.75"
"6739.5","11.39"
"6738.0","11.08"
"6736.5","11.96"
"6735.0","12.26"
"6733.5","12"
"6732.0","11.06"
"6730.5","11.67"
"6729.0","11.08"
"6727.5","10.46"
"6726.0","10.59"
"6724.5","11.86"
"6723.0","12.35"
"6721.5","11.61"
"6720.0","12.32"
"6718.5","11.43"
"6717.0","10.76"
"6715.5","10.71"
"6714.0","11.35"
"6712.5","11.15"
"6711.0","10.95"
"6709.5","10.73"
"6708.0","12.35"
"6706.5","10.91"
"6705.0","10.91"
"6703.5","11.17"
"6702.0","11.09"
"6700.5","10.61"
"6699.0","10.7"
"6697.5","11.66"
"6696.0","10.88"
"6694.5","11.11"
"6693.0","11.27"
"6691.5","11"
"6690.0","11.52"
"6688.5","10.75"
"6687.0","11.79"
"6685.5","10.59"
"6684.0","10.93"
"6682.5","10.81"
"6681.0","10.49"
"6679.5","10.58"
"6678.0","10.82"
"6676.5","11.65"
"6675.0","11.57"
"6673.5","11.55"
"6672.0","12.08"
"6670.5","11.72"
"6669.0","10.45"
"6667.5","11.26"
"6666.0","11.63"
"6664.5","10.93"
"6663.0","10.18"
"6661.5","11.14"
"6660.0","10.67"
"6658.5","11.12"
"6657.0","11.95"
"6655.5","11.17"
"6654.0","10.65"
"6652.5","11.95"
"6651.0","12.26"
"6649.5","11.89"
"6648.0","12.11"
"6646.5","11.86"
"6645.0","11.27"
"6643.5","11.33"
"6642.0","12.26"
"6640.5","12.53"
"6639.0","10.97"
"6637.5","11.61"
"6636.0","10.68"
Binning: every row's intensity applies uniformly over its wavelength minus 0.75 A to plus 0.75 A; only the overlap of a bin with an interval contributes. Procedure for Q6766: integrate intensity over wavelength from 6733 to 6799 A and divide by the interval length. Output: 11.2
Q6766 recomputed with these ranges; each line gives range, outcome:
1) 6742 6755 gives 11.4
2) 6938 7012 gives 10.5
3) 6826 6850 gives 11.1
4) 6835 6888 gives 11.1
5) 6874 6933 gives 11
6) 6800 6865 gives 11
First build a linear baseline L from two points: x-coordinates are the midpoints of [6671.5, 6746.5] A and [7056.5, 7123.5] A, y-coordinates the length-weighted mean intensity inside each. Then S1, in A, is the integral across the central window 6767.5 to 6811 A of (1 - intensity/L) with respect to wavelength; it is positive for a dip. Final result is 0.68 A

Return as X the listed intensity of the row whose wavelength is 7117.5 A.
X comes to 10.61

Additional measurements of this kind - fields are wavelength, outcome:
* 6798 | 11.19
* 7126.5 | 10.8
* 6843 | 10.8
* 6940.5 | 10.85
